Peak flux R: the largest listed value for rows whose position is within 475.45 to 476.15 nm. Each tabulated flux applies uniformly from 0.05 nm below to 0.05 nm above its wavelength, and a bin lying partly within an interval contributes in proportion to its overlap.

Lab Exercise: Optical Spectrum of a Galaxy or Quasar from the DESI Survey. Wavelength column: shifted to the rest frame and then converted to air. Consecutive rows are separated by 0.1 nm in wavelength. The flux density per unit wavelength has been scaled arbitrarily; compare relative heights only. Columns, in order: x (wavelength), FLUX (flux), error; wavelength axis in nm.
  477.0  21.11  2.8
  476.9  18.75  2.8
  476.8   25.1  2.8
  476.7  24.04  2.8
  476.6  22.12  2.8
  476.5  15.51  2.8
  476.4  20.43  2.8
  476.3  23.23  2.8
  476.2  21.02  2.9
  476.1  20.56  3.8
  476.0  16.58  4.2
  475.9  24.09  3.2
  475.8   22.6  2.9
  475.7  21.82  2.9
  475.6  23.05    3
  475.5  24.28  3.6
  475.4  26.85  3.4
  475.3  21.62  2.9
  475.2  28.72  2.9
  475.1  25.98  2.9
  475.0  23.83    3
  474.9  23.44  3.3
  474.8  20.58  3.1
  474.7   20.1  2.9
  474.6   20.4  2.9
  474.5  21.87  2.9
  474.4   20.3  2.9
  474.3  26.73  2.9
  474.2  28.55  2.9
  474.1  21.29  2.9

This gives 24.28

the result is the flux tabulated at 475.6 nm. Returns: 23.05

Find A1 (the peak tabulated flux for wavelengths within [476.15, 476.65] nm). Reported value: 23.23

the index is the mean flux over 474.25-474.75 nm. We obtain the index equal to 21.9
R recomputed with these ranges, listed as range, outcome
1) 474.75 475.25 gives 28.72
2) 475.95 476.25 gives 21.02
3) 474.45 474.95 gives 23.44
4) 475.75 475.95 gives 24.09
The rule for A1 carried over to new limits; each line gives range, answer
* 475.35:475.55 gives 26.85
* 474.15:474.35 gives 28.55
